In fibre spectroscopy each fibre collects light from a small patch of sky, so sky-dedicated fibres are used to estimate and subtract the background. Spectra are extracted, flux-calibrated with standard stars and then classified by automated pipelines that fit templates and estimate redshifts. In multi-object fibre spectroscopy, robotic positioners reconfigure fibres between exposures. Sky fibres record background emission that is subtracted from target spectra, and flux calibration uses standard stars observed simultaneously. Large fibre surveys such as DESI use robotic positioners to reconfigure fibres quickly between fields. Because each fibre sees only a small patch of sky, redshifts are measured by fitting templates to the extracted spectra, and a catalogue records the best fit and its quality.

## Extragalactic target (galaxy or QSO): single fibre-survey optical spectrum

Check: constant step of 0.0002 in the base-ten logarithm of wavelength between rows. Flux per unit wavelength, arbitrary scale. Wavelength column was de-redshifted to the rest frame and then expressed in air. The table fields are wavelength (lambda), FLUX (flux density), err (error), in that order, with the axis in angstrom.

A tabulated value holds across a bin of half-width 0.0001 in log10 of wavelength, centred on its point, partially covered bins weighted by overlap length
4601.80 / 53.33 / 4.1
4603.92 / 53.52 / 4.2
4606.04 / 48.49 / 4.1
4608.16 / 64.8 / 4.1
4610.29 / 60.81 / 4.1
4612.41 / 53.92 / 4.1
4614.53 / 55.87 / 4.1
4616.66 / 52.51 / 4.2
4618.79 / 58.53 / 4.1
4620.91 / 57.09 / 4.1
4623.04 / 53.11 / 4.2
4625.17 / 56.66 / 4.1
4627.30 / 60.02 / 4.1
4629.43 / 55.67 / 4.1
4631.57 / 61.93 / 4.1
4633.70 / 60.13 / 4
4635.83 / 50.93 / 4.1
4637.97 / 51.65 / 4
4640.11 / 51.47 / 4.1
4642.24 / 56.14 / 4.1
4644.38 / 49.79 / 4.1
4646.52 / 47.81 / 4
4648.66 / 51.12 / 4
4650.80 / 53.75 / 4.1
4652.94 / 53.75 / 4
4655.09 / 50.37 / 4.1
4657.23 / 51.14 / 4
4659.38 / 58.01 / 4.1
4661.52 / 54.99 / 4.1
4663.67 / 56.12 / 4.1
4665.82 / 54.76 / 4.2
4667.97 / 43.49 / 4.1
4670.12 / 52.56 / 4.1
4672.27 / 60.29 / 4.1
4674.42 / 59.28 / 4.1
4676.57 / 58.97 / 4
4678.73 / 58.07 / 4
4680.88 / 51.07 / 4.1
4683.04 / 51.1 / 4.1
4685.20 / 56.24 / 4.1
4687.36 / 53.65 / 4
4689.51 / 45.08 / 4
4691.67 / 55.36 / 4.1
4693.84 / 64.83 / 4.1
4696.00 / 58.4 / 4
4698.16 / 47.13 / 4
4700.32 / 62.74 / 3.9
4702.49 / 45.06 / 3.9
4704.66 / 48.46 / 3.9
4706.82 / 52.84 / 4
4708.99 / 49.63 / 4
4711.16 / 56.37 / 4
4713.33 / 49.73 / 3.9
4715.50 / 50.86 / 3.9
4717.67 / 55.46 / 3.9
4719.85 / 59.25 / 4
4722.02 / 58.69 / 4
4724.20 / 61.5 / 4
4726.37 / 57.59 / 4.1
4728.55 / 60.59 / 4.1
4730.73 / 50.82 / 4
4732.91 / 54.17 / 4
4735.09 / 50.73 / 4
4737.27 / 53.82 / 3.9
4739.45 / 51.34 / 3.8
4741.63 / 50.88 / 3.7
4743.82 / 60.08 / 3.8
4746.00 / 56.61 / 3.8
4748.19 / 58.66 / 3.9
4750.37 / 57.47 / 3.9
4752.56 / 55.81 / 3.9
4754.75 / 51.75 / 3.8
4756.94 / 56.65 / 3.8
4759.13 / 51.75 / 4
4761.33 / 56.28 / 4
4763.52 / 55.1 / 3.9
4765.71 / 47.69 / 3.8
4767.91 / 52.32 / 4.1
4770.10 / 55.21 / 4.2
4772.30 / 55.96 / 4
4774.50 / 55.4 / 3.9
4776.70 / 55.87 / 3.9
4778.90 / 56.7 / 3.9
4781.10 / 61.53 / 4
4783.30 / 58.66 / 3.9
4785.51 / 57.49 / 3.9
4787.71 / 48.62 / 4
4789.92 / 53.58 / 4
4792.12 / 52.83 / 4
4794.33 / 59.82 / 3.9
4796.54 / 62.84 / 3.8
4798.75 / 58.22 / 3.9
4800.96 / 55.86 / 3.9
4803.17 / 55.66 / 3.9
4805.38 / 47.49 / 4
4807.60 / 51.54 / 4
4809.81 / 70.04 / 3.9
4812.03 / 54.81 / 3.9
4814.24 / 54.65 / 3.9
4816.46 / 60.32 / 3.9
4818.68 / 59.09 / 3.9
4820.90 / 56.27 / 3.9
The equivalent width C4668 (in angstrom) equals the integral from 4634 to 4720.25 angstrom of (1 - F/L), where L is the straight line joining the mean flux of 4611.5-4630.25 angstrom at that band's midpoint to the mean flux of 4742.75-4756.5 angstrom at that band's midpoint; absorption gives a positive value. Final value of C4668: 4.4 angstrom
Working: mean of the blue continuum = 56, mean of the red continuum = 56.7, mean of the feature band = 53.5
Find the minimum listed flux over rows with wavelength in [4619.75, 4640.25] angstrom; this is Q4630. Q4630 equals 50.93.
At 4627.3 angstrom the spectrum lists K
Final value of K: 60.02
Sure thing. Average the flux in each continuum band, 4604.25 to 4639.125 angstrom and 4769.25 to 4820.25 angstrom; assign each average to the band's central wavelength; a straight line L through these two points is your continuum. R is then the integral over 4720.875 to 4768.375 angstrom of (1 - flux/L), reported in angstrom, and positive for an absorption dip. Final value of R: 1.2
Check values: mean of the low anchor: 56.3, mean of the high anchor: 56.6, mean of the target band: 55.1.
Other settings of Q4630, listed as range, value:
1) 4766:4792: 48.62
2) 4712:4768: 47.69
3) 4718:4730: 57.59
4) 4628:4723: 43.49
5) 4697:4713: 45.06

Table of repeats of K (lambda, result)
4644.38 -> 49.79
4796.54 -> 62.84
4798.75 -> 58.22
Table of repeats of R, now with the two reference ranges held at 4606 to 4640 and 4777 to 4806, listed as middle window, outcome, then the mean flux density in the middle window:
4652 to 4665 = 0.5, 54.1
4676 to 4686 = 0.3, 54.8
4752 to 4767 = 0.7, 53.5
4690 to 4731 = 1.0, 54.9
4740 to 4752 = 0.0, 56.5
